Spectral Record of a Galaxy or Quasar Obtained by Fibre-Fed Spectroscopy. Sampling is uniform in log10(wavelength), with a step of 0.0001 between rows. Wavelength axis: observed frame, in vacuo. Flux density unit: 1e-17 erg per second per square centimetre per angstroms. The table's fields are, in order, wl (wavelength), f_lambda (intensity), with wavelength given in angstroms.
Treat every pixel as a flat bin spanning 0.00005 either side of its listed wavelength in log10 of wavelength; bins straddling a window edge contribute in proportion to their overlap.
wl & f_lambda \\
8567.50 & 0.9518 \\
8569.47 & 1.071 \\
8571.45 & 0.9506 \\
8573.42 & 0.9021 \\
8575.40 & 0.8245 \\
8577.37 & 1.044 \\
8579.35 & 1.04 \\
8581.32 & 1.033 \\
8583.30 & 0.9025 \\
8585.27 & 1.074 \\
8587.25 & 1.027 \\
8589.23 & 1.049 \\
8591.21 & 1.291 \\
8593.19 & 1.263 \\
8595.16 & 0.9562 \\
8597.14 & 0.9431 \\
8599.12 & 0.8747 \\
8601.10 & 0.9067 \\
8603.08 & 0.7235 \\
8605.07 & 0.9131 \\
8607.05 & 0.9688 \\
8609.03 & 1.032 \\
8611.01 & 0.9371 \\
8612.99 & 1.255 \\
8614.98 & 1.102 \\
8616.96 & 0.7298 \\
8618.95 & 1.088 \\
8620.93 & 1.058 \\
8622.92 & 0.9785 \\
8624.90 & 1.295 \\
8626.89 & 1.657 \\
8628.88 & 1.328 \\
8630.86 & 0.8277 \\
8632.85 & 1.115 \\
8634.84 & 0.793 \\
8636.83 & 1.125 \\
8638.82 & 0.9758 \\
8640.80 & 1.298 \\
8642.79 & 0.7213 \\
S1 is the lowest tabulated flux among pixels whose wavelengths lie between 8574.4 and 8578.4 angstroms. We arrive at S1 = 0.8245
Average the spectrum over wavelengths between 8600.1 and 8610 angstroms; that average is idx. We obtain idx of 0.908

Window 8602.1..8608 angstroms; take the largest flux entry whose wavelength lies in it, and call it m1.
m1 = 0.9688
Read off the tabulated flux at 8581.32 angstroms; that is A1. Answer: 1.033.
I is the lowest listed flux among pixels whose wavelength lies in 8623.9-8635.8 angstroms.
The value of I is 0.793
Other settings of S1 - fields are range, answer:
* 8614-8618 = 0.7298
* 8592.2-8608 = 0.7235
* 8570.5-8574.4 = 0.9021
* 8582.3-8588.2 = 0.9025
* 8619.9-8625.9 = 0.9785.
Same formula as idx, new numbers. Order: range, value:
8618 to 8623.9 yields 1.04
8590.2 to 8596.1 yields 1.17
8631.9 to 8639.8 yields 1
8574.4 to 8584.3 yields 0.969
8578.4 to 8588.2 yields 1.02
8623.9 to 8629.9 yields 1.42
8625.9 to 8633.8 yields 1.23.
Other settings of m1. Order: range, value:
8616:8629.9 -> 1.657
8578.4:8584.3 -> 1.04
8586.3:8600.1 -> 1.291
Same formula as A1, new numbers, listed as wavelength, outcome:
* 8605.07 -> 0.9131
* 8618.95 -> 1.088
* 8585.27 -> 1.074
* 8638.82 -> 0.9758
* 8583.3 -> 0.9025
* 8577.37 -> 1.044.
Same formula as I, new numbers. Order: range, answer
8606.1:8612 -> 0.9371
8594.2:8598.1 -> 0.9431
